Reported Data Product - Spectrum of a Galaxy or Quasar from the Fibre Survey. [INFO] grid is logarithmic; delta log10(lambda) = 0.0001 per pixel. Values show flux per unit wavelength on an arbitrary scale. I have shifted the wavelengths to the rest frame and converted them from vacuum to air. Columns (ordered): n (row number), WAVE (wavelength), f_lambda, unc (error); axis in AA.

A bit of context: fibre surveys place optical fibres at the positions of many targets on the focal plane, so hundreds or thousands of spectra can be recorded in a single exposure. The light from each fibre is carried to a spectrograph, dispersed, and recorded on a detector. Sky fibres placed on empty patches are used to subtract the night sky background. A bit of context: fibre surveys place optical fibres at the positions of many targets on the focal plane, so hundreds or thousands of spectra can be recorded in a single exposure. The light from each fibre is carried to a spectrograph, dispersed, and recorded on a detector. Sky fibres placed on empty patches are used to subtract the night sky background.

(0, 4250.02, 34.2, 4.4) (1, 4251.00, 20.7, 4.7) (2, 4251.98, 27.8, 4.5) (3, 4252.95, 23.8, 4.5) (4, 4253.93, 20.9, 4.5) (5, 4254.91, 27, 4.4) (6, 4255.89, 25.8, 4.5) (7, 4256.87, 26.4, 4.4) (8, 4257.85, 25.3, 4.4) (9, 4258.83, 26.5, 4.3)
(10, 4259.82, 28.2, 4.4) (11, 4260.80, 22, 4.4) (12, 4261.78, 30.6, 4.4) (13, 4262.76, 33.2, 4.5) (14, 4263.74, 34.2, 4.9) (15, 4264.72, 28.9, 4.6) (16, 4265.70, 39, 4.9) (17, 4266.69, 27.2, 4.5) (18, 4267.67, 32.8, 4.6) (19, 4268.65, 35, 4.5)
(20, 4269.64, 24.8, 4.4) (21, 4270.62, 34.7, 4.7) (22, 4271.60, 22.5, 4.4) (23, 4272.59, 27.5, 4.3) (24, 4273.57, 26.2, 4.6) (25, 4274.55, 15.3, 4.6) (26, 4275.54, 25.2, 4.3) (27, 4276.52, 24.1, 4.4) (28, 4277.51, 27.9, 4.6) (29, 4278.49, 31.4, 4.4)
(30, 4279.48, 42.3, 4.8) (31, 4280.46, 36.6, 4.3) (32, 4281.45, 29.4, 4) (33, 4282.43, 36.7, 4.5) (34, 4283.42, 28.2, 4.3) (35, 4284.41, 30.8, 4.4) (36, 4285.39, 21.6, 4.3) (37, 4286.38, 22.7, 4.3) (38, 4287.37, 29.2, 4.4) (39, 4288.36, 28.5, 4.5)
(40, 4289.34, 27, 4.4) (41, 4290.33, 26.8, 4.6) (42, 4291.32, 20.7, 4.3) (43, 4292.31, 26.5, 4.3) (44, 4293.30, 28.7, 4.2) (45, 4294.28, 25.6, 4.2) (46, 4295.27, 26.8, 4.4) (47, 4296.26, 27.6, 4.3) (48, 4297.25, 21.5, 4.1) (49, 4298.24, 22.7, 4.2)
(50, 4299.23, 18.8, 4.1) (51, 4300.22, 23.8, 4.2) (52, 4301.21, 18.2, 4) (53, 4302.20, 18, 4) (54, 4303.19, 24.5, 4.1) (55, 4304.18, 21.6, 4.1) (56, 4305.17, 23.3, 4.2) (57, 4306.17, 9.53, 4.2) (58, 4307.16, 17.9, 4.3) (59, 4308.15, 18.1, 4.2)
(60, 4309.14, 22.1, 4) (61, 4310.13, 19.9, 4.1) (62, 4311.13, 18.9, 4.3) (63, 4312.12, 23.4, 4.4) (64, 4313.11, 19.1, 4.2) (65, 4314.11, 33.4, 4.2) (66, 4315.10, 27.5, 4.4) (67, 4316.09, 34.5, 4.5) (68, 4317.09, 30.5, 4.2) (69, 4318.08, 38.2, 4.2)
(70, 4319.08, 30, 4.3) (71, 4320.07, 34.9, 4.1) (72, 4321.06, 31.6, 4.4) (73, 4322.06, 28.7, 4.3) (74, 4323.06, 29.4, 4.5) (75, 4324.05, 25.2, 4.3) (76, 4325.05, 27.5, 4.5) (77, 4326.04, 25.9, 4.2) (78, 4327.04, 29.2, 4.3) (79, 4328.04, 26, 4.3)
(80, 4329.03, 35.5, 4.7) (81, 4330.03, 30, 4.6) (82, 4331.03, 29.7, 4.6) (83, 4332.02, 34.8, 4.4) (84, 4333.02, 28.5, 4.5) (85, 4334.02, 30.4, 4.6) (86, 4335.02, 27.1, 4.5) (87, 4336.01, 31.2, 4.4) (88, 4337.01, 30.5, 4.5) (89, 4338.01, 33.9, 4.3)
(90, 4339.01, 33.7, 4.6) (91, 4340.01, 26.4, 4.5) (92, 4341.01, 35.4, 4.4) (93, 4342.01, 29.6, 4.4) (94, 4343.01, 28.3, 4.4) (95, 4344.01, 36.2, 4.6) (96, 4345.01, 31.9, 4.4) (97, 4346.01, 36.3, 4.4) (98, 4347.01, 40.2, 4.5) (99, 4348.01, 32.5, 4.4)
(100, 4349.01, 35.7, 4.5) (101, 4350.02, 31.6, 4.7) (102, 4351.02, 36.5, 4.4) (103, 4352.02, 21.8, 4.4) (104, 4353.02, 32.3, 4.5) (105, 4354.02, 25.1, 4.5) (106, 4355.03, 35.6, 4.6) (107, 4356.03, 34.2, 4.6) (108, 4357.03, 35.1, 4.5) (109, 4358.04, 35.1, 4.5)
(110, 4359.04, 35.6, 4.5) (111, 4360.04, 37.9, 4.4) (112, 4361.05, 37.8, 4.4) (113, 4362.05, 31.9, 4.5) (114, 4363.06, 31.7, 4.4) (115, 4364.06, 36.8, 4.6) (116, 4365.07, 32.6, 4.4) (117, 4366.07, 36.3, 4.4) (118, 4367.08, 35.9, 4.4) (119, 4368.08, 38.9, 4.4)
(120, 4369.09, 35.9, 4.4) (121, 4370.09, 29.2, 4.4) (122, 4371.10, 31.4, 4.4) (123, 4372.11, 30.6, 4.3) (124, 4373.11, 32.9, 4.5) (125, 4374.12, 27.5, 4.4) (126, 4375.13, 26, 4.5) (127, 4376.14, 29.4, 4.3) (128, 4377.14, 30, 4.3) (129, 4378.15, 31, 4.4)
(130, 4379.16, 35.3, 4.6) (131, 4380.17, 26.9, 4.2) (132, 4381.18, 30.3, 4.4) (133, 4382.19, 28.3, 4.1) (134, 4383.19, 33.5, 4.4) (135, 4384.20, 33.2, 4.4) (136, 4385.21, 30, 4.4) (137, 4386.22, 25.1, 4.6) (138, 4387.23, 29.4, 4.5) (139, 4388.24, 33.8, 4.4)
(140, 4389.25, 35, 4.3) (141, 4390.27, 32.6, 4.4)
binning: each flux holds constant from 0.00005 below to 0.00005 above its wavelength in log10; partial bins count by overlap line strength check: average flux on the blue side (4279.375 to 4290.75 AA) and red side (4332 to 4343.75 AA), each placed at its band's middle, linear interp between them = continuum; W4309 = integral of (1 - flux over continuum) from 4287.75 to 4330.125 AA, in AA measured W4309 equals 6.5 AA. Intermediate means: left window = 29.6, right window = 30.8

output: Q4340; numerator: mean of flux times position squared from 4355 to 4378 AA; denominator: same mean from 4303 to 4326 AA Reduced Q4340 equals 1.3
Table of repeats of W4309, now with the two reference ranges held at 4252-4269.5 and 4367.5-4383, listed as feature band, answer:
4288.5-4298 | 1.15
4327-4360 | -1.95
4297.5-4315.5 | 5.12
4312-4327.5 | 0.18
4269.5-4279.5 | 0.69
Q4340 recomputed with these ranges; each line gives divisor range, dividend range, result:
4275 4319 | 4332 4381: 1.30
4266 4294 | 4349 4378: 1.20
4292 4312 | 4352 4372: 1.60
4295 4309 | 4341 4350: 1.66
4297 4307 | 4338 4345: 1.61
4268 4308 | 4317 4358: 1.25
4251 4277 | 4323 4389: 1.21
